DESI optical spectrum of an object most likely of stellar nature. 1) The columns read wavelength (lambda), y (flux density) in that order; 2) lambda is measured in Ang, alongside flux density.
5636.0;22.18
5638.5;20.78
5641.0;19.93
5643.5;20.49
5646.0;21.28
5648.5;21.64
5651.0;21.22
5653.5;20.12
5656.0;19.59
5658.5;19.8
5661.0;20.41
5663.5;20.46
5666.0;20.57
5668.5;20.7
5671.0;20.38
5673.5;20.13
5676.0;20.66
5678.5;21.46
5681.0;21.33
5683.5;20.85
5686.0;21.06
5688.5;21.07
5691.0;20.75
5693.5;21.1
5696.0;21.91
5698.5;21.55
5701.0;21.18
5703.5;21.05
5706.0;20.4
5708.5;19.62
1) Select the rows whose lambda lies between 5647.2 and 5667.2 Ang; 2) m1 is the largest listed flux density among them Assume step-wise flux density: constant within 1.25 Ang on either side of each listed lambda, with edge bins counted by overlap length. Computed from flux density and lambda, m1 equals 21.64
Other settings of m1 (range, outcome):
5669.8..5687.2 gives 21.46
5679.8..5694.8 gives 21.33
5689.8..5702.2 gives 21.91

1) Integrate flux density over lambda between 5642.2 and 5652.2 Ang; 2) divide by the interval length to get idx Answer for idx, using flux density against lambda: 21.2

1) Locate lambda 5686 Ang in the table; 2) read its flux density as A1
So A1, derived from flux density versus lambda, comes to 21.06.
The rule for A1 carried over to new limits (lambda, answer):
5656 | 19.59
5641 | 19.93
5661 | 20.41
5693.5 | 21.1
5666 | 20.57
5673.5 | 20.13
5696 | 21.91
